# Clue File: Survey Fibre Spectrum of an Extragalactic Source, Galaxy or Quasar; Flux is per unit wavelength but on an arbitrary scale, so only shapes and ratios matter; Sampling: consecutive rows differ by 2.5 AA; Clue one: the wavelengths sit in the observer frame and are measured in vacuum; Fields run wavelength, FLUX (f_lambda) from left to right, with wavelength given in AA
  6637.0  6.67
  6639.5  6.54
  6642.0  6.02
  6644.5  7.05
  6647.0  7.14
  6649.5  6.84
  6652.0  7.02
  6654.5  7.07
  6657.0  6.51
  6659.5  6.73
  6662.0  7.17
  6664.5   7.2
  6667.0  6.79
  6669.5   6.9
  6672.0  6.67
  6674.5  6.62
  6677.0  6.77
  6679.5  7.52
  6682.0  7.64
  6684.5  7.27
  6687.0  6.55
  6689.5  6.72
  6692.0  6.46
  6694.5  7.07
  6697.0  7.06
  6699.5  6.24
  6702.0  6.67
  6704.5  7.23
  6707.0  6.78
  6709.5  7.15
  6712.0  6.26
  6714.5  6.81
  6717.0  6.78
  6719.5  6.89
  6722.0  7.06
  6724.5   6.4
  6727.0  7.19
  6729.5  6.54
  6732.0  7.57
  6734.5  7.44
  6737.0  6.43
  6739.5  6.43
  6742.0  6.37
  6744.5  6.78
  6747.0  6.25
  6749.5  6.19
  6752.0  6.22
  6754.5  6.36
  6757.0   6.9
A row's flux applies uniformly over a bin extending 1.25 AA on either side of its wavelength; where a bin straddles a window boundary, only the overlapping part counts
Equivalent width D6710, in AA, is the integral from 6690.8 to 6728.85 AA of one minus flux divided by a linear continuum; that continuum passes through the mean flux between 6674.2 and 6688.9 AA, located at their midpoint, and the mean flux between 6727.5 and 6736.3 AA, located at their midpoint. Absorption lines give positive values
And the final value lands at 1.7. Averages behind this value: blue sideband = 7.08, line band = 6.8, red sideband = 7.14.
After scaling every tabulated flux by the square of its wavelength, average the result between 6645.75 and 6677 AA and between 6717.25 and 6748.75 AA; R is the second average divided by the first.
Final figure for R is 1.00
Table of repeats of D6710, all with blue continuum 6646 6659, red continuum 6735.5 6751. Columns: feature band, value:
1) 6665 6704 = -0.8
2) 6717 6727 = -0.5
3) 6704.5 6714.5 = -0.3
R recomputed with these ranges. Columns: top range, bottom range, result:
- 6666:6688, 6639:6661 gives 1.04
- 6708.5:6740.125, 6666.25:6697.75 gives 1.00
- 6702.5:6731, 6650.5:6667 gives 1.00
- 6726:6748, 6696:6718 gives 1.01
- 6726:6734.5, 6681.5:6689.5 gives 1.03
